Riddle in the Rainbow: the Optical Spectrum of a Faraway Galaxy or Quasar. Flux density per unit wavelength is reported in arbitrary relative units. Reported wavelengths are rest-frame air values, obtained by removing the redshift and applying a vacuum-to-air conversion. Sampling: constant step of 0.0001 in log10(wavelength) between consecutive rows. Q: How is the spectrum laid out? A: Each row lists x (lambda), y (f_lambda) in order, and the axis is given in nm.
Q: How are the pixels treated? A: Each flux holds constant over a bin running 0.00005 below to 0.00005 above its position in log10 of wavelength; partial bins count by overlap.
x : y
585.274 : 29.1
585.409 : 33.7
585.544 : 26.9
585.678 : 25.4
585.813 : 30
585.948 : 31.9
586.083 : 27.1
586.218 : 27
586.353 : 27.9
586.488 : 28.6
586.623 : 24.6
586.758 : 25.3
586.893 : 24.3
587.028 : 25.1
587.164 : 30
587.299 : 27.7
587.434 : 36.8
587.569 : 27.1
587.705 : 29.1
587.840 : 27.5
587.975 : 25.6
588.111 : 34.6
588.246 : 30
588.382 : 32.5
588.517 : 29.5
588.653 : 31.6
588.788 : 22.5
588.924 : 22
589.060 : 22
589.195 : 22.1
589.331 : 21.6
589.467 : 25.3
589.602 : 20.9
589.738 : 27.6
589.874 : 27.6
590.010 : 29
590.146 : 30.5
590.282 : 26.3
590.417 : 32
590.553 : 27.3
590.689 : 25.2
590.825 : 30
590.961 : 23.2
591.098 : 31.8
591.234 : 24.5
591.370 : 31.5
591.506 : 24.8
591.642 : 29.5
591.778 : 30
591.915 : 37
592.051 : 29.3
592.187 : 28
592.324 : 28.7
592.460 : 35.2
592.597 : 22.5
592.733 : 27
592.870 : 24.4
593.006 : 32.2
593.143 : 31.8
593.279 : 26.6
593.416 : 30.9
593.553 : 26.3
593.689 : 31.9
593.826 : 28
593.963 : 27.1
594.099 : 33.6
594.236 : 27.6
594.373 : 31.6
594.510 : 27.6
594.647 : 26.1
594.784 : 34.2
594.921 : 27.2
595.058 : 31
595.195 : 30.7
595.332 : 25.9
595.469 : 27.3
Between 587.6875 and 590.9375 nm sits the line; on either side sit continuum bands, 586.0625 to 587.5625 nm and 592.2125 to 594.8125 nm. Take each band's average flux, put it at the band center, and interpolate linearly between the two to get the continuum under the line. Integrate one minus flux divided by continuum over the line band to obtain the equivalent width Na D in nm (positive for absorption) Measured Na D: 0.12 nm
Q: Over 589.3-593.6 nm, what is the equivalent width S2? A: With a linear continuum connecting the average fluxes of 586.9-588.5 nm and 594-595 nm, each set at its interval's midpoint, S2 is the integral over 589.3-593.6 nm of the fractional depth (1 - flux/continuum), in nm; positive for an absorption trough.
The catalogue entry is 0.20 nm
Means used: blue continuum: 29.4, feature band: 28.1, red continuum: 29.6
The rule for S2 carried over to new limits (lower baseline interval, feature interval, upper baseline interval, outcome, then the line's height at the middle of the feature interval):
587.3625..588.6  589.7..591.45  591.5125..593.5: 0.09 nm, 29.7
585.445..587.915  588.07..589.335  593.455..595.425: 0.06 nm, 28.3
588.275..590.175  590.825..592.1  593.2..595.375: -0.08 nm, 27.4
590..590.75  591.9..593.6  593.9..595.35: 0.00 nm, 29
